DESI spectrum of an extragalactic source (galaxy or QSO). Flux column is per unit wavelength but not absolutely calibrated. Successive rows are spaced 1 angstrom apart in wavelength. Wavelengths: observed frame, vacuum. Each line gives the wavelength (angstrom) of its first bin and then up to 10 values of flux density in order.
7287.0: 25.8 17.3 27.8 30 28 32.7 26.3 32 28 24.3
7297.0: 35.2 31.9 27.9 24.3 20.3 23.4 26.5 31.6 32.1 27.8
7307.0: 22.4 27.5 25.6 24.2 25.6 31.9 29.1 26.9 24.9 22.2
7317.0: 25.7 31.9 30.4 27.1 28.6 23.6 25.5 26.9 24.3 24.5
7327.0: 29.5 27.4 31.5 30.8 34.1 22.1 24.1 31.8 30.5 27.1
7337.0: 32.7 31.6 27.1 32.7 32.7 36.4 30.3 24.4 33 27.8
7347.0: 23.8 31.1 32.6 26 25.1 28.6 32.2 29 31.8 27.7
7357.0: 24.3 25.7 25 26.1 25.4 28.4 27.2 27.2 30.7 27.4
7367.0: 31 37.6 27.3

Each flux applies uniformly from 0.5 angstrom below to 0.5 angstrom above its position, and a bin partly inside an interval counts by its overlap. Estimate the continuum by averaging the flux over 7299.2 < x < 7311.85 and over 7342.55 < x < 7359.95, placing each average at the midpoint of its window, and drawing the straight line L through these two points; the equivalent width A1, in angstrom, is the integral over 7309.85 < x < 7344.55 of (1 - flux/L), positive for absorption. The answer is -1.6 angstrom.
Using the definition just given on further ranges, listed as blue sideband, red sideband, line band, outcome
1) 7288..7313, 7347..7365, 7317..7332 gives -0.2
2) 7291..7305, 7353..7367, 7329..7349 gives -1.4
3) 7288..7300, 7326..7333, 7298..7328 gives 2.0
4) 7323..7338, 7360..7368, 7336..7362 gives -0.3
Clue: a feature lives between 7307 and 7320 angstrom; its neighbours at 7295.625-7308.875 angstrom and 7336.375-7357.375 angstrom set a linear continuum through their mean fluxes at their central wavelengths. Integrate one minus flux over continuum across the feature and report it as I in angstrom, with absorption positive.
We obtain 0.4 angstrom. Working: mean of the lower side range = 27.3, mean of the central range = 27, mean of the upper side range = 29.6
